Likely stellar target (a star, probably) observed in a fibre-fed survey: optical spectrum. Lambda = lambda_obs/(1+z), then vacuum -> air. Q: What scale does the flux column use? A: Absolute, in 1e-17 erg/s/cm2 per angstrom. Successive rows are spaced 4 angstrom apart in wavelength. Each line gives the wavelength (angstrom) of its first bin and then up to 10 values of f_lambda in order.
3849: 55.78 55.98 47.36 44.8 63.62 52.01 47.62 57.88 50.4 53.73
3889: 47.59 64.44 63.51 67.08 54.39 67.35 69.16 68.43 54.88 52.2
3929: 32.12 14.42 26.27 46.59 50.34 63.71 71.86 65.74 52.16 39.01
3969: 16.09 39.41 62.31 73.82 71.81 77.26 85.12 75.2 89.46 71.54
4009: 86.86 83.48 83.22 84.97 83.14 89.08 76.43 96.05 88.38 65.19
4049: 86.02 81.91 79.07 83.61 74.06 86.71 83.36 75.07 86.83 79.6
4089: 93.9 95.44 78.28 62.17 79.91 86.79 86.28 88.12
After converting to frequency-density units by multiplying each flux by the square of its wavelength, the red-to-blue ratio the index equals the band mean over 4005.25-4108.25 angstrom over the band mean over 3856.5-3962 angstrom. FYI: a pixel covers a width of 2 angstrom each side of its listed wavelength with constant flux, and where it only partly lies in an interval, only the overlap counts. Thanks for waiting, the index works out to 1.6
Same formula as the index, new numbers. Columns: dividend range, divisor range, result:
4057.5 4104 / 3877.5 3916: 1.49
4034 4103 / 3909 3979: 1.78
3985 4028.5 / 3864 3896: 1.60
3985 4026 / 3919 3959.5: 1.76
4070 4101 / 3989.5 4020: 1.06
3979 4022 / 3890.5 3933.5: 1.48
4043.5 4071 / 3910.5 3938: 1.84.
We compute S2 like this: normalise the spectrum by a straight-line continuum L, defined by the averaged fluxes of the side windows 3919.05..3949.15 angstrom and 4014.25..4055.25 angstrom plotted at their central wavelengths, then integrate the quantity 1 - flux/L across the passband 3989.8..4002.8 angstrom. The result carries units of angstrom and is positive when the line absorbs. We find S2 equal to -2.97 angstrom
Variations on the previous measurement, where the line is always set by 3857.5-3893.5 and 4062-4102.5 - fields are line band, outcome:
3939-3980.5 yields 8.3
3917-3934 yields 4.6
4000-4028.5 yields -4.3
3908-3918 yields -1.8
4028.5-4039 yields -1.7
